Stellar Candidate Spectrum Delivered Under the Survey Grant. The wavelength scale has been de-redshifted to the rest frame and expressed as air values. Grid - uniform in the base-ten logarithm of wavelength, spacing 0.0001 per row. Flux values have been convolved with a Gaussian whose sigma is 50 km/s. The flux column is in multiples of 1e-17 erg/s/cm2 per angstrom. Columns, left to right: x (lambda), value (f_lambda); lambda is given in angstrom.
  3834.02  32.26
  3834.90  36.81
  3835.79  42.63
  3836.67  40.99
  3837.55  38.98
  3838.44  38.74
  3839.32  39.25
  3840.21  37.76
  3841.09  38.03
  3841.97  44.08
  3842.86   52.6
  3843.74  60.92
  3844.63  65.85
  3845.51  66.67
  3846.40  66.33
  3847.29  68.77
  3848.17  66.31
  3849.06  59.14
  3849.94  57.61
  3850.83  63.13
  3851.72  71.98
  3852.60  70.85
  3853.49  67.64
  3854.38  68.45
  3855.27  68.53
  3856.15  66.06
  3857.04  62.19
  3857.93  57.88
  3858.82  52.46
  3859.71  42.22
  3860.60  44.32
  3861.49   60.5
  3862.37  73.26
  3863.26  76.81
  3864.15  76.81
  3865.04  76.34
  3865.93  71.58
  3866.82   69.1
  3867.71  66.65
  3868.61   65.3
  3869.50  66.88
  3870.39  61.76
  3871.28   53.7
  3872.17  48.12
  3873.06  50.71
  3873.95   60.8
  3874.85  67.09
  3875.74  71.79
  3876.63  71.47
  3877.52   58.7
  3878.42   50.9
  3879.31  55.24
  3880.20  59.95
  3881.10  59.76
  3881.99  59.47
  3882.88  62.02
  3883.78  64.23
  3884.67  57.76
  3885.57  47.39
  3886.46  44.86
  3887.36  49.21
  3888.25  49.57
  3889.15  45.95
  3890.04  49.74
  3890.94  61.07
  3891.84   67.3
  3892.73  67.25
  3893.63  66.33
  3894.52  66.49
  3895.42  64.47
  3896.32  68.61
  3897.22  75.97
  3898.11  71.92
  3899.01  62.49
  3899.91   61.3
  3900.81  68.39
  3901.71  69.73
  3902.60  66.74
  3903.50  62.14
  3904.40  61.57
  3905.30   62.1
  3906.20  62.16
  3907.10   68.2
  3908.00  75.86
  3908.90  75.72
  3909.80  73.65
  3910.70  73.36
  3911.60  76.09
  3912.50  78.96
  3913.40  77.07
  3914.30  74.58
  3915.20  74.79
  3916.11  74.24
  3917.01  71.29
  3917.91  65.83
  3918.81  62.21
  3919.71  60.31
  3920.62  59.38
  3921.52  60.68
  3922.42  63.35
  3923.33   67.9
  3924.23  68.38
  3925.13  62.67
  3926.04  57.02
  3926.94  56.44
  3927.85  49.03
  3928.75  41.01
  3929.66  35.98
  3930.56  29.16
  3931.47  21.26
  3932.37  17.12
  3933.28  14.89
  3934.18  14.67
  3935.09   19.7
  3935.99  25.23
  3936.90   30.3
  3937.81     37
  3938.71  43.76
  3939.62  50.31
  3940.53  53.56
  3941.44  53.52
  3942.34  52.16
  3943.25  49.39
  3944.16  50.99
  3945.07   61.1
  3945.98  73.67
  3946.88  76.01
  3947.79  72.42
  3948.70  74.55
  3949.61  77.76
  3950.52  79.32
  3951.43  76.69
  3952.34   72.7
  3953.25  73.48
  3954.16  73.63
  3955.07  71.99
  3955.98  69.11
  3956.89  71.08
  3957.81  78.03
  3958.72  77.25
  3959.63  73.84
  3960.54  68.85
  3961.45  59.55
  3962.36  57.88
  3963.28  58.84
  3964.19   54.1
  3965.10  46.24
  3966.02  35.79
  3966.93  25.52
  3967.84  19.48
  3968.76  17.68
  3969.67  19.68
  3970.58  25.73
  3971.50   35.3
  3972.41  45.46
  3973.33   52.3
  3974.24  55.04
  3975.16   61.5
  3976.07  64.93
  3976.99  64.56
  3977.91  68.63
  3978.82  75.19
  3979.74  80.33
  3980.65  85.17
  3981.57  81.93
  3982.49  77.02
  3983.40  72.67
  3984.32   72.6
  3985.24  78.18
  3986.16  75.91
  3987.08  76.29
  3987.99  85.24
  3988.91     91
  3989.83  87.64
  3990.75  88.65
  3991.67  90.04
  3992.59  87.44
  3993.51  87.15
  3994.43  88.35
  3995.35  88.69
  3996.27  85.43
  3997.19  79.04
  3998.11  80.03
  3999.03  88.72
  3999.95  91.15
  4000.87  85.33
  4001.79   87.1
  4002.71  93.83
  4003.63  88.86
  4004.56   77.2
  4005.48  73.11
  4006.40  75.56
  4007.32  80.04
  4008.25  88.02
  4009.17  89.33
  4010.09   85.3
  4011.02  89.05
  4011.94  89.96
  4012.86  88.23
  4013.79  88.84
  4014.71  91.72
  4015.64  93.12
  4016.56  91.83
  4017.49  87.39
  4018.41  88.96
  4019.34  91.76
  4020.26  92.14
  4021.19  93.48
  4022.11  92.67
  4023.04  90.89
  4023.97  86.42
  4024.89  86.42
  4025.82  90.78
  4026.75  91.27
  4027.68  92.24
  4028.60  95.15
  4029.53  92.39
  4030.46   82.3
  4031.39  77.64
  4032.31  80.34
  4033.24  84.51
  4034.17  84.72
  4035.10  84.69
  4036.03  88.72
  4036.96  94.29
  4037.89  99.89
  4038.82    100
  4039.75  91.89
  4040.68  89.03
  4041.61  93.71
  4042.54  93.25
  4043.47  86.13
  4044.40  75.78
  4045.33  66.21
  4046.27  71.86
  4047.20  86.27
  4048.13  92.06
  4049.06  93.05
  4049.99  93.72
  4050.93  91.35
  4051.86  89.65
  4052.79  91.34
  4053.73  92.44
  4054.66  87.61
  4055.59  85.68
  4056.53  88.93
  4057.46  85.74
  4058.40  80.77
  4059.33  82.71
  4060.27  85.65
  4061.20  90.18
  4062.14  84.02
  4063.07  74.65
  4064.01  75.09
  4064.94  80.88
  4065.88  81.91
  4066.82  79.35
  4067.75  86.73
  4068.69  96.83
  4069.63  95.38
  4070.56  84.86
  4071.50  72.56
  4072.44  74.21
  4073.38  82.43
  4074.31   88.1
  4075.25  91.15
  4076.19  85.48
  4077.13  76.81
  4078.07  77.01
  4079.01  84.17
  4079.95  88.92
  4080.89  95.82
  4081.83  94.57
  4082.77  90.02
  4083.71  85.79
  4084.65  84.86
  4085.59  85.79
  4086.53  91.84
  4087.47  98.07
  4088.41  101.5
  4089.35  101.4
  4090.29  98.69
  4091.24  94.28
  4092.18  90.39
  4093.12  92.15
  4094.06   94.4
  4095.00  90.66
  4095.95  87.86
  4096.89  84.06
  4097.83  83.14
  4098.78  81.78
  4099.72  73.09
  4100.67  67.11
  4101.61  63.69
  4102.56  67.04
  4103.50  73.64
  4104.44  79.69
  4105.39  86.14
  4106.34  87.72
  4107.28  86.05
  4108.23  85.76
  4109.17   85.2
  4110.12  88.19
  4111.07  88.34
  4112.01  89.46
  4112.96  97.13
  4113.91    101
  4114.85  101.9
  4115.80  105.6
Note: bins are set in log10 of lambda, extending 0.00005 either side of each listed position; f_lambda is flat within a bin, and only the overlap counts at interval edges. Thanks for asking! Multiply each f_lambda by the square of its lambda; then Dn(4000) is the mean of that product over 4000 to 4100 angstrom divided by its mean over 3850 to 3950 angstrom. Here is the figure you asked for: 1.58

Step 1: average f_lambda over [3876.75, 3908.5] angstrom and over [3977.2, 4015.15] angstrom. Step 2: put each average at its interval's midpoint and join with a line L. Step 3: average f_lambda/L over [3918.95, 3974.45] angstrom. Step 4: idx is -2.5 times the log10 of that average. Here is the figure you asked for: 0.36 mag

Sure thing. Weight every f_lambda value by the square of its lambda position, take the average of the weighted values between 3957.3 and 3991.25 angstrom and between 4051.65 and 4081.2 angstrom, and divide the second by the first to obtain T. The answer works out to 1.43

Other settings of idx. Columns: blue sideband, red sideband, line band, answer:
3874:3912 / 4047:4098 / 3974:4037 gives -0.08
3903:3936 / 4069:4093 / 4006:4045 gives -0.14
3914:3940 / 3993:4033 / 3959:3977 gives 0.38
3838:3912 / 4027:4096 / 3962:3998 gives 0.17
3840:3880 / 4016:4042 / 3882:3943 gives 0.22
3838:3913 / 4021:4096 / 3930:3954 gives 0.39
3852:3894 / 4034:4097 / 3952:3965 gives 0.07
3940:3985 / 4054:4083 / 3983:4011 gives -0.22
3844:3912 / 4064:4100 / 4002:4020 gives -0.10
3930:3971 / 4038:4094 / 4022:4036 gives -0.15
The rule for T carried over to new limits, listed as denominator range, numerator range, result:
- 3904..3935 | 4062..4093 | 1.63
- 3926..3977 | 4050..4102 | 1.80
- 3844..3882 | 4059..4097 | 1.54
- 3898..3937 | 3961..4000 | 1.20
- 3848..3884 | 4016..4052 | 1.54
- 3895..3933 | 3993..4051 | 1.48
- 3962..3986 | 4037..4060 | 1.65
